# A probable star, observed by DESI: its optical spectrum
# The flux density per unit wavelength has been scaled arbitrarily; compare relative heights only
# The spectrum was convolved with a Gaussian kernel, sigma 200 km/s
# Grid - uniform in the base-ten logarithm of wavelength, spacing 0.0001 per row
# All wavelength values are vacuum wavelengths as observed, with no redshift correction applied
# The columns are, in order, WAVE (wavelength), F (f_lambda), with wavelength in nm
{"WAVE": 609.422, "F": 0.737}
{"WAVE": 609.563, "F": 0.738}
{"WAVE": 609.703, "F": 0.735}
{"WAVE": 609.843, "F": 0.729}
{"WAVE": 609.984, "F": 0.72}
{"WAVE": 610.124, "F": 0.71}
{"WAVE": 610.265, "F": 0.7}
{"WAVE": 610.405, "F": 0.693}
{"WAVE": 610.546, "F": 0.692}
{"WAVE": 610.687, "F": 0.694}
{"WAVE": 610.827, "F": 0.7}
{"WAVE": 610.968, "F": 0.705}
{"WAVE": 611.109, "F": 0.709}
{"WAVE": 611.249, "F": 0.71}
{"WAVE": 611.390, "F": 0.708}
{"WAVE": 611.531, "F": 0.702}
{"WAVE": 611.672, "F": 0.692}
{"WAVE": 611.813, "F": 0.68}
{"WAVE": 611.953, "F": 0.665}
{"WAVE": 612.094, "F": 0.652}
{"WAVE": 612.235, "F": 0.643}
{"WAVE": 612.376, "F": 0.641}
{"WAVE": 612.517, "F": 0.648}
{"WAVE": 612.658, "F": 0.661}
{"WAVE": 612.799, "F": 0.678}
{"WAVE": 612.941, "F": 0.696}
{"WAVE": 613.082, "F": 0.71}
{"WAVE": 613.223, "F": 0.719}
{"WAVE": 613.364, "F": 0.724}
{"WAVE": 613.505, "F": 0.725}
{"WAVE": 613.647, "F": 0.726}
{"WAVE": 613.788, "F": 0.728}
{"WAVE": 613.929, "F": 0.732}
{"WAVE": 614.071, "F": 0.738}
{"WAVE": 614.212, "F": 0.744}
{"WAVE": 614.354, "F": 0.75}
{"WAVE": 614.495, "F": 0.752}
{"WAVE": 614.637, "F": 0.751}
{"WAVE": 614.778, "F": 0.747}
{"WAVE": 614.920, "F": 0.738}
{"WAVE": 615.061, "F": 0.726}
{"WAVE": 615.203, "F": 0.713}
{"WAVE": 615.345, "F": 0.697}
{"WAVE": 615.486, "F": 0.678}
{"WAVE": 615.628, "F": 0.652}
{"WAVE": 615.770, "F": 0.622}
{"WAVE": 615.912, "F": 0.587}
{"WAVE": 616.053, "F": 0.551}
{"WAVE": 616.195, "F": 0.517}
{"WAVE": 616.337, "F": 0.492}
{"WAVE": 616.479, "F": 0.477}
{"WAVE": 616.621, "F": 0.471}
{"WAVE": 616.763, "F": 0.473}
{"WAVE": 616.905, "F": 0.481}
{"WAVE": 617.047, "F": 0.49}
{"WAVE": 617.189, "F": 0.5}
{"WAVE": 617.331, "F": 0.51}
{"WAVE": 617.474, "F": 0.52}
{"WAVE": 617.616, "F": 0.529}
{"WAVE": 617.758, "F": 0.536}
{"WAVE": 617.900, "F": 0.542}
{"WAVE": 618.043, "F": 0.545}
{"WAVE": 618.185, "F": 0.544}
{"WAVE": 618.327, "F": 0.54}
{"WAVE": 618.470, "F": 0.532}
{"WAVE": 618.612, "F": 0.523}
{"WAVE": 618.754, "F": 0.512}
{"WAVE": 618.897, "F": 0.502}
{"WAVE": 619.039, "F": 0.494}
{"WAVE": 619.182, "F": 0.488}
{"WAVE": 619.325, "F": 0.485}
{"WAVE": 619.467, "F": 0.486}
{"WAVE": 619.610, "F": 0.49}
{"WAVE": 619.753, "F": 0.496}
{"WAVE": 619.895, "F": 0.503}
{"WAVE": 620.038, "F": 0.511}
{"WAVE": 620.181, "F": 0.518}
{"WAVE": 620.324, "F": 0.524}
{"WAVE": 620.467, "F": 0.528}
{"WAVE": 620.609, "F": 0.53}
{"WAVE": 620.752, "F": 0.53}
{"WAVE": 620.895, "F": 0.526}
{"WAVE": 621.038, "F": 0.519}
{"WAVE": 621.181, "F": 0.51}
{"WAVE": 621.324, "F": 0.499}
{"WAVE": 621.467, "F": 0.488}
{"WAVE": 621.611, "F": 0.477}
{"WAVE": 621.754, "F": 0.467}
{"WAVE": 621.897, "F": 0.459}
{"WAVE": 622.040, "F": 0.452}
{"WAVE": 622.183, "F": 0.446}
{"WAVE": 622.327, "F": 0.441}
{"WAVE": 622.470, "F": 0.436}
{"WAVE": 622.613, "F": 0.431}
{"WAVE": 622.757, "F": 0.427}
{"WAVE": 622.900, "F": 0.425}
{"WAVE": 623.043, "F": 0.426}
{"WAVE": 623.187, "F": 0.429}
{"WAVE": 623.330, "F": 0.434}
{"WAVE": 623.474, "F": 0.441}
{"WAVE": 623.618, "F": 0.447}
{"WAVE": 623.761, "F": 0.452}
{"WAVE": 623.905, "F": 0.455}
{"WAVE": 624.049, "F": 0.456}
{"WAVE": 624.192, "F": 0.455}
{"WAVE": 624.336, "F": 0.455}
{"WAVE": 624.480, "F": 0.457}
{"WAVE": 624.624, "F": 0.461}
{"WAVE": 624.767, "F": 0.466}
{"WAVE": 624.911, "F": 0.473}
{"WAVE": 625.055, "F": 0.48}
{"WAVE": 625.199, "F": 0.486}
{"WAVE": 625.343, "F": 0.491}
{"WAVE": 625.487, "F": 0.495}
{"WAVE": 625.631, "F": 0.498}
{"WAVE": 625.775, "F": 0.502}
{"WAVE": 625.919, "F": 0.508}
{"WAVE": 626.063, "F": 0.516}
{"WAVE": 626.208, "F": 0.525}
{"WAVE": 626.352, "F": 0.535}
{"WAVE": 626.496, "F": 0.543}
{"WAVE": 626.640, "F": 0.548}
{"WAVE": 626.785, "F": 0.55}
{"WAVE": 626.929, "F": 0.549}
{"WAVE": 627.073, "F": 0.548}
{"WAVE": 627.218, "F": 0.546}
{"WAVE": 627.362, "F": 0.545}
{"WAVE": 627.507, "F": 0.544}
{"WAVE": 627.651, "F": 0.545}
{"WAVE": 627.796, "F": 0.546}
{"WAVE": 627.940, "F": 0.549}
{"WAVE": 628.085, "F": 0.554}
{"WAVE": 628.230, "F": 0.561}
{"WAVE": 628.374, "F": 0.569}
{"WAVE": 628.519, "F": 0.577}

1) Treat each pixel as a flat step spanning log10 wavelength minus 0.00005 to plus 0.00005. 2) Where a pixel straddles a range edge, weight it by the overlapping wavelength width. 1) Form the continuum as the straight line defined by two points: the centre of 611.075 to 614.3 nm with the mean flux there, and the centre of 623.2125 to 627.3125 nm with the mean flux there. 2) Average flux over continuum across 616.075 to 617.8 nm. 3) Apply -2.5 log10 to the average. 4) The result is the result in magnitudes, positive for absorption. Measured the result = 0.25 mag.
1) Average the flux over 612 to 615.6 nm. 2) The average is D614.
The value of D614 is 0.708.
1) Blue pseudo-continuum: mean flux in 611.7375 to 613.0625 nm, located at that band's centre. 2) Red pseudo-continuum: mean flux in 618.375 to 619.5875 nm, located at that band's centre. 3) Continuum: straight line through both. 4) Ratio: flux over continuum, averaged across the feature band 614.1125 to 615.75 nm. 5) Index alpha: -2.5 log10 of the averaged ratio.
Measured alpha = -0.193 mag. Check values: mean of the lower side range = 0.665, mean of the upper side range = 0.503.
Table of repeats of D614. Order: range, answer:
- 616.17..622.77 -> 0.498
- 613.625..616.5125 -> 0.674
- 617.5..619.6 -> 0.518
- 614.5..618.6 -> 0.579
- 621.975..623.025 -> 0.436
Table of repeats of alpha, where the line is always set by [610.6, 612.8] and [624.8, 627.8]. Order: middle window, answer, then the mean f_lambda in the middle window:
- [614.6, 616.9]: 0.04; 0.612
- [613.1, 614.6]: -0.12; 0.733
